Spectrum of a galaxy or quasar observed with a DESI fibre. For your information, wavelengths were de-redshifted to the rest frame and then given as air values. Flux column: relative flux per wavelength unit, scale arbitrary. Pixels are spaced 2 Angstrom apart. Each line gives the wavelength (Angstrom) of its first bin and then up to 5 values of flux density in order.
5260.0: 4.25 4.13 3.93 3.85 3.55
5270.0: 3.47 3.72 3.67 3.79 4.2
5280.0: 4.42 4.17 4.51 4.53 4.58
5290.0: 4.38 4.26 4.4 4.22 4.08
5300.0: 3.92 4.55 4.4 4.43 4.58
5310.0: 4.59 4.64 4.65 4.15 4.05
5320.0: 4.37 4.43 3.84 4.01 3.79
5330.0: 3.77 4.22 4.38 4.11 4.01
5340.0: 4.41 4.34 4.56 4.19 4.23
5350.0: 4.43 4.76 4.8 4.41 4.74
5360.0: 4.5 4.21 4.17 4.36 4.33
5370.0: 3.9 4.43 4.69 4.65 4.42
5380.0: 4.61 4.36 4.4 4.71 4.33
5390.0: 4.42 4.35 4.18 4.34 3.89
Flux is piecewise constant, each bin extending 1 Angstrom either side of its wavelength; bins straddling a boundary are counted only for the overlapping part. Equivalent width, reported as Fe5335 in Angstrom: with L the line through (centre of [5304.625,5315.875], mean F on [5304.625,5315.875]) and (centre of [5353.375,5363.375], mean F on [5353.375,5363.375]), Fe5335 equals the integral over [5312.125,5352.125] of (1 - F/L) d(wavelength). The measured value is 2.6 Angstrom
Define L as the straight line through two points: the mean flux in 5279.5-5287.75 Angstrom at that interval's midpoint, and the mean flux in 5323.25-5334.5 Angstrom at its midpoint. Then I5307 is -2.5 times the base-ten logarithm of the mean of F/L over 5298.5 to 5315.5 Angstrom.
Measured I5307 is -0.06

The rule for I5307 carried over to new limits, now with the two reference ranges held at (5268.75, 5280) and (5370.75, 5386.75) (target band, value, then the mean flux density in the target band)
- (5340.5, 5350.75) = -0.013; 4.35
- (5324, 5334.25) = 0.053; 3.99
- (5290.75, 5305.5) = -0.076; 4.27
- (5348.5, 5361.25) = -0.054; 4.58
